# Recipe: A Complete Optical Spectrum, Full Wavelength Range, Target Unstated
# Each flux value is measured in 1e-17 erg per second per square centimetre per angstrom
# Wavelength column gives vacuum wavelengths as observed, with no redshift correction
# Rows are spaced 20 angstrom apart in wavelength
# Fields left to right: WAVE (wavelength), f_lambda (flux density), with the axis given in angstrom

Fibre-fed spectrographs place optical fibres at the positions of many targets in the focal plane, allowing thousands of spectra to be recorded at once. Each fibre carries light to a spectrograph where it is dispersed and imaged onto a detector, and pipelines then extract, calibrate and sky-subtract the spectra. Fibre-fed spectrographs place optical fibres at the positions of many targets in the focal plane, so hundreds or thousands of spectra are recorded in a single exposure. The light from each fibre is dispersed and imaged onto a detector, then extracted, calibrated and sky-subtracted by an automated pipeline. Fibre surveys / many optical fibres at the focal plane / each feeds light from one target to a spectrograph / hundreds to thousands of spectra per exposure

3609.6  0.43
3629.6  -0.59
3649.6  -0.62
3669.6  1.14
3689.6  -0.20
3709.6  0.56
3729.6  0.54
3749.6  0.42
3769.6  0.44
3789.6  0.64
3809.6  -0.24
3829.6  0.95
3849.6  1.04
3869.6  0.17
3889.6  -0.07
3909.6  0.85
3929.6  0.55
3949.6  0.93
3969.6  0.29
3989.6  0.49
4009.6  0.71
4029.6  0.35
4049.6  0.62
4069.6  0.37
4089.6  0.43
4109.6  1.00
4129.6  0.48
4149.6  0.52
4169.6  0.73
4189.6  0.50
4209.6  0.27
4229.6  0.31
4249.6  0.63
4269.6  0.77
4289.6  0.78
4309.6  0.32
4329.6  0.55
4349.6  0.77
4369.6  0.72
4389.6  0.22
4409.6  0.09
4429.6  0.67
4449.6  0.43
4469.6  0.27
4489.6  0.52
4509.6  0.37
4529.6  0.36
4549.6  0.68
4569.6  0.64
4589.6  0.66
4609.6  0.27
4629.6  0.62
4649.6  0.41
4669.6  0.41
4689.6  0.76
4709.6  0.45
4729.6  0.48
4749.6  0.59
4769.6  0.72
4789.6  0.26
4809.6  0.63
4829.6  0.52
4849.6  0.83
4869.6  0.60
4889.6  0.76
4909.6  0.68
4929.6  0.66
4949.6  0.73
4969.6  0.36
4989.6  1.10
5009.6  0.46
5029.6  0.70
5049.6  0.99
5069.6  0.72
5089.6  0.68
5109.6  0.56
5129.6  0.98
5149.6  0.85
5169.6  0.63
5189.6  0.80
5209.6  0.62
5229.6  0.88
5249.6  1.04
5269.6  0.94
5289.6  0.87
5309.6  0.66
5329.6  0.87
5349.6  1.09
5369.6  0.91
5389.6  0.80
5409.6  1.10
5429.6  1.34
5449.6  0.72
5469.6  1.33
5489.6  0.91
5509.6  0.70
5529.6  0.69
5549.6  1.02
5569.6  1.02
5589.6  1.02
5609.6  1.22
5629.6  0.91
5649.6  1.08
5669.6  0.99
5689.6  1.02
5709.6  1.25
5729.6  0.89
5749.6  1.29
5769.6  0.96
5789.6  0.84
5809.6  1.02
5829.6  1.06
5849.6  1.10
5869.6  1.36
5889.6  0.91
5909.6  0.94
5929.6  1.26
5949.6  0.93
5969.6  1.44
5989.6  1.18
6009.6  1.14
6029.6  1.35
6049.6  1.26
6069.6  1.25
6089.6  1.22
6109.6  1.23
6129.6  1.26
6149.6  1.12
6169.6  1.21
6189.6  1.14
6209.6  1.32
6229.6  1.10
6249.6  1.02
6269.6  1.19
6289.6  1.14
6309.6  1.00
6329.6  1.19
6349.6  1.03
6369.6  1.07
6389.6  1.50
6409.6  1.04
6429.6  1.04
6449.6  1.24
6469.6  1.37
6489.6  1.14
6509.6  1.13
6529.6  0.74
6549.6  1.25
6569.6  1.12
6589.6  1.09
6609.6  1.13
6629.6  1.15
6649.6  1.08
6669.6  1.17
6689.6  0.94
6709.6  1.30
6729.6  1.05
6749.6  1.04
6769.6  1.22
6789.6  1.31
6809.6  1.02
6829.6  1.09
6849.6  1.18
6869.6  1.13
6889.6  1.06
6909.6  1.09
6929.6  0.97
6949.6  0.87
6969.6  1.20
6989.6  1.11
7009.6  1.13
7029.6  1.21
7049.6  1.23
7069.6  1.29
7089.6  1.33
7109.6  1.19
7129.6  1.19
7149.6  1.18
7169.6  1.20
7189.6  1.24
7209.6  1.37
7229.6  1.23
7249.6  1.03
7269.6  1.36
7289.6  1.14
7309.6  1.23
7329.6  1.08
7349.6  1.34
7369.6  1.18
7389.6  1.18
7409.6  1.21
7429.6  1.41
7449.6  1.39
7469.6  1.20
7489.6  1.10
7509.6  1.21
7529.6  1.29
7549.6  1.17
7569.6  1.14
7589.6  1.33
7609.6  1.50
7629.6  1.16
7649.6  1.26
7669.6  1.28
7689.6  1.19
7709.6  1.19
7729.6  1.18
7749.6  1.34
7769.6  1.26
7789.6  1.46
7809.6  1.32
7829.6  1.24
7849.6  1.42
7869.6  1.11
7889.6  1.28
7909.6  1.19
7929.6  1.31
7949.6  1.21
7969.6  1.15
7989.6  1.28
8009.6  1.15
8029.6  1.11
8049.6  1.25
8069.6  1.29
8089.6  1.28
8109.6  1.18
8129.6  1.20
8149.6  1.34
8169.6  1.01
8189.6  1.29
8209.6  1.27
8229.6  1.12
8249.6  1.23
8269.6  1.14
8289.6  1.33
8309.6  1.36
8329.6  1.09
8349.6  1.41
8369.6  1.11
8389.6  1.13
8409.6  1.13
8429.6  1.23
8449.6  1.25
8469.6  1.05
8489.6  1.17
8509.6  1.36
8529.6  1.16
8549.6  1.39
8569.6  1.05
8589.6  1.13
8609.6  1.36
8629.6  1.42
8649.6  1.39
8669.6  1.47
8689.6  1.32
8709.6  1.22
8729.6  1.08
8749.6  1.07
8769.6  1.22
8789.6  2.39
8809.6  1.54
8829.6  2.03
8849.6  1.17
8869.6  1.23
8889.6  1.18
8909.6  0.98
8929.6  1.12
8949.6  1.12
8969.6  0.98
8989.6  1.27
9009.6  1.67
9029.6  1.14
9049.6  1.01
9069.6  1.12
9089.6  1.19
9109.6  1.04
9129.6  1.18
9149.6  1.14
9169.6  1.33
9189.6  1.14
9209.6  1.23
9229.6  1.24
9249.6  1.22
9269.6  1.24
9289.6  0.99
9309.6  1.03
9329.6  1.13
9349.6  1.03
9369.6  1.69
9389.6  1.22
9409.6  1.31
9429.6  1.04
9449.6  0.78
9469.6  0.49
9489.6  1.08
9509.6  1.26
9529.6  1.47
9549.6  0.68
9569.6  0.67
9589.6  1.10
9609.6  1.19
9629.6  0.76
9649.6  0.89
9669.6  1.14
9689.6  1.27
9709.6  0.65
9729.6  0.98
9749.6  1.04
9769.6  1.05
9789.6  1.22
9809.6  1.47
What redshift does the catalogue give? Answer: 0.34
